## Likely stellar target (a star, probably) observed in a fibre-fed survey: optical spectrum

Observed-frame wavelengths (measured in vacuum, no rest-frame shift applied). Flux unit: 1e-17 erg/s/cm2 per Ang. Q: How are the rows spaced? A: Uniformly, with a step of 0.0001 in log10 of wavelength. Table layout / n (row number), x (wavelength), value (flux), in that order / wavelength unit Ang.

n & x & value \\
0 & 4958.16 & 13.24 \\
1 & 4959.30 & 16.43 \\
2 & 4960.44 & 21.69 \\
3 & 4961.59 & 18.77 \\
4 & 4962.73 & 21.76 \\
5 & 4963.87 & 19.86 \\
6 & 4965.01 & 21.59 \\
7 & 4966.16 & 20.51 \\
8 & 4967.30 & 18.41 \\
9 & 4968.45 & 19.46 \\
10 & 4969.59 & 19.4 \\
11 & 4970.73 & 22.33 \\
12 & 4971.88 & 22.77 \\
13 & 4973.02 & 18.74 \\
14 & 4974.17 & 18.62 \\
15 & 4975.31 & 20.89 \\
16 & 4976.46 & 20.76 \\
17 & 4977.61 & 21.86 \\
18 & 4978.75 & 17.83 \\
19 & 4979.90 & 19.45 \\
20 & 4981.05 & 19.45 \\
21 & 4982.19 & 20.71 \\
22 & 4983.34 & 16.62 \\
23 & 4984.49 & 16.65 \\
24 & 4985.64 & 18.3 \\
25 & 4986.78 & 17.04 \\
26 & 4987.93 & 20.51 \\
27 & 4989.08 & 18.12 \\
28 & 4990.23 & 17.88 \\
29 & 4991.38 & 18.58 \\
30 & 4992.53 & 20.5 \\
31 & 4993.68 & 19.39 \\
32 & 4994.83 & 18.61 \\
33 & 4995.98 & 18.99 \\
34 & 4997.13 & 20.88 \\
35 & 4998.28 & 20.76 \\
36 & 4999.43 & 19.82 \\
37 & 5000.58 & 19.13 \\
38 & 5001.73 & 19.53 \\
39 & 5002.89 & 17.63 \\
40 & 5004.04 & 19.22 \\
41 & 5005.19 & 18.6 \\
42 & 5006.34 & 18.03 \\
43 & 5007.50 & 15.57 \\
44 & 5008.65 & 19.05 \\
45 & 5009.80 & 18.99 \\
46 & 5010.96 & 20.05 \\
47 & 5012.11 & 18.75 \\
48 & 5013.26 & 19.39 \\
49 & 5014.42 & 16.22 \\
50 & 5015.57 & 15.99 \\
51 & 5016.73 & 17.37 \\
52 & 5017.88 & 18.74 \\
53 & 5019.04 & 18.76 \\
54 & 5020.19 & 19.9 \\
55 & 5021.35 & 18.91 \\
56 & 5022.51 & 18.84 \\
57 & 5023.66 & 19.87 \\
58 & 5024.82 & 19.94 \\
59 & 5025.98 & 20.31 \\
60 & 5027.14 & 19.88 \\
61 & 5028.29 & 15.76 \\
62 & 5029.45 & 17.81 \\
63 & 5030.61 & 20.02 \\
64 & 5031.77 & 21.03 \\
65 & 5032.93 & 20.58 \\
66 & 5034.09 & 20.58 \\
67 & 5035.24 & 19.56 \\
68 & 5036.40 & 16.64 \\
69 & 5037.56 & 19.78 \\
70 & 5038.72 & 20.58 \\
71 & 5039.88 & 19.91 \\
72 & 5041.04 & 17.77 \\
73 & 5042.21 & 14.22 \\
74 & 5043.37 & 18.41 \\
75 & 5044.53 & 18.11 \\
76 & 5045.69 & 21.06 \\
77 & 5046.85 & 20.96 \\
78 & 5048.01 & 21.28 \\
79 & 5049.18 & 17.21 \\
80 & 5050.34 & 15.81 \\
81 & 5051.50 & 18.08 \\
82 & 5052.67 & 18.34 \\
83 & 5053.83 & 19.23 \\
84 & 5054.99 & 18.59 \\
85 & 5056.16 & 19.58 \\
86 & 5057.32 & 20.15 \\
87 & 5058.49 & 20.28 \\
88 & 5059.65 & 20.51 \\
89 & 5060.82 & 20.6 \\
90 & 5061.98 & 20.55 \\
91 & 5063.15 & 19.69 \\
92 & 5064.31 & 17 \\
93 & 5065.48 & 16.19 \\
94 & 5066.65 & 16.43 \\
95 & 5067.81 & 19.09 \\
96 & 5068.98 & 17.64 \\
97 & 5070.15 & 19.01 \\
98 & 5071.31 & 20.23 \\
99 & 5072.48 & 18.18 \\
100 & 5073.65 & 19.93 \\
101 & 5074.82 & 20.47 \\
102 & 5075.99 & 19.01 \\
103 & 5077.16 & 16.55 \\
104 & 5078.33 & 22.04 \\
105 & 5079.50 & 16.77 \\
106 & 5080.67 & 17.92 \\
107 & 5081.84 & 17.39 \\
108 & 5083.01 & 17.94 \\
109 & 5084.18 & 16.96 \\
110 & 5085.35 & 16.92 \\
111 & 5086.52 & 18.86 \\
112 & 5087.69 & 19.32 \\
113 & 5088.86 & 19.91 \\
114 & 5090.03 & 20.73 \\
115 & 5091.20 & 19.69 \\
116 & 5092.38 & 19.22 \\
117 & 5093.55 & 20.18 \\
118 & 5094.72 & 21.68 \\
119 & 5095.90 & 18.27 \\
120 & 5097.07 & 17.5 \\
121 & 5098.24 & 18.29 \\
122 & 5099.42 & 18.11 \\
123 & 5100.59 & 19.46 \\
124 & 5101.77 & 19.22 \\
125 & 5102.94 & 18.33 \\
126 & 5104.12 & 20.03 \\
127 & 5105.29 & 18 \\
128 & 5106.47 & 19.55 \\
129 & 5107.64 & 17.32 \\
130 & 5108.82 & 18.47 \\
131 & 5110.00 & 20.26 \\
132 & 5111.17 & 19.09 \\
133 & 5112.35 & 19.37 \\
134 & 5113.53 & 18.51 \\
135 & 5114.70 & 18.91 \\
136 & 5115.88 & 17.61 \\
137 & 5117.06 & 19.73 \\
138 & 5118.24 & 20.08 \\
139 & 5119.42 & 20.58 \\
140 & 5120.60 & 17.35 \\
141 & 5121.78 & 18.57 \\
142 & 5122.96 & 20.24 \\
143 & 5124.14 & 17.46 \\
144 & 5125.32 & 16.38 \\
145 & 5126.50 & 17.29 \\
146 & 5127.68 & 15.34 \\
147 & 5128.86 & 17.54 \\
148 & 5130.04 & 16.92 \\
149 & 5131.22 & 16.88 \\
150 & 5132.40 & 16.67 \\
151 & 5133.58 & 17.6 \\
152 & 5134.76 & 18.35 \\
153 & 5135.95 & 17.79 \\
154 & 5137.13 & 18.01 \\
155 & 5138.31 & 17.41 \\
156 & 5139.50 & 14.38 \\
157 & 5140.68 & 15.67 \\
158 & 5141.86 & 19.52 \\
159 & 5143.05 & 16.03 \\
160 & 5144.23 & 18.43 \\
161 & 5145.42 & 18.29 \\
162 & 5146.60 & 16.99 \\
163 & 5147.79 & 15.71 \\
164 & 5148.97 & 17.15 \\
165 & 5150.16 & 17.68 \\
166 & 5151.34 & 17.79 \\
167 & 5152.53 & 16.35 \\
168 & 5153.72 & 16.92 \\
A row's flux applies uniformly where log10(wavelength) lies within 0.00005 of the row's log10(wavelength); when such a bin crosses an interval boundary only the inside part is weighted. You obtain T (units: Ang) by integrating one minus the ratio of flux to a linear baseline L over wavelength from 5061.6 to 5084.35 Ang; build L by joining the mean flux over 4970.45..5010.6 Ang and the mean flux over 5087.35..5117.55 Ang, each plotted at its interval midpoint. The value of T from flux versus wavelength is 0.8 Ang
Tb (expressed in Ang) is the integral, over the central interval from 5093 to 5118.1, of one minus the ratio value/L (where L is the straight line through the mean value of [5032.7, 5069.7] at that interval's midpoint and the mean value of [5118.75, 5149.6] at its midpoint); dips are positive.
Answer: -1.5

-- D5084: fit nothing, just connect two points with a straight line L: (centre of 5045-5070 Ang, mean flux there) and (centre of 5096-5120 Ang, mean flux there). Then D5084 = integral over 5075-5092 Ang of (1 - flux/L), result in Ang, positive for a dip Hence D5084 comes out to 0.3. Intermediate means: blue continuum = 19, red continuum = 18.9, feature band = 18.6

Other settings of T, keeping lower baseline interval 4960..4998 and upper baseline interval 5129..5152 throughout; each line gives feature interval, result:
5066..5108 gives -1.80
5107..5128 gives -1.13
